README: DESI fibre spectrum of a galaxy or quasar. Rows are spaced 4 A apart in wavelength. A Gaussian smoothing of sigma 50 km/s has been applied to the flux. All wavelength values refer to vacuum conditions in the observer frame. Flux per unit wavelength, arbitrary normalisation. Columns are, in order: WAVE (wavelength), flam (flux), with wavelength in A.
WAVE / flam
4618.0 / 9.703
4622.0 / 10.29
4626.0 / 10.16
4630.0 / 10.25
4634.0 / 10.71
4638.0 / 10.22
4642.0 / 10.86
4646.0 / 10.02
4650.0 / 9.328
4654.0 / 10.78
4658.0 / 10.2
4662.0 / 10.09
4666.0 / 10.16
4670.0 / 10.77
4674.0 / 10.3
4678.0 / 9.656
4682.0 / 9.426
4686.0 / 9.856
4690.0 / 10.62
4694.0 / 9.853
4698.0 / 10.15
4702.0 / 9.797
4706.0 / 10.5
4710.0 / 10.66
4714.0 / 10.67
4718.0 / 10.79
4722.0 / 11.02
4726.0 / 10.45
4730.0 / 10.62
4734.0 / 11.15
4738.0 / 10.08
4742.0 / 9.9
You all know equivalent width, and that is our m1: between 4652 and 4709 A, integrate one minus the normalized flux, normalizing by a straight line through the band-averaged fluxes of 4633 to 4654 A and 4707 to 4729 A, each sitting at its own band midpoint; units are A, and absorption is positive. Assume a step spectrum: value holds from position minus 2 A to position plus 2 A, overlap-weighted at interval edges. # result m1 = 1.7 A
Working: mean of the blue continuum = 10.3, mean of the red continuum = 10.7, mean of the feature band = 10.2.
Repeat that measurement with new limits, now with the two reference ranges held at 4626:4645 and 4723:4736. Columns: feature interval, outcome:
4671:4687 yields 1.1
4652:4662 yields 0.1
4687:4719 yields 1.0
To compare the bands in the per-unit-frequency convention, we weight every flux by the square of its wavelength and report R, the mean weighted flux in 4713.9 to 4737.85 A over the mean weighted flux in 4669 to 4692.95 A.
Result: 1.1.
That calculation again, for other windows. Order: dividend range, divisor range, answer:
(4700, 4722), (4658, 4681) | 1.06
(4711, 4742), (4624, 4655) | 1.07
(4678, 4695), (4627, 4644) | 0.97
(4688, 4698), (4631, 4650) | 1.01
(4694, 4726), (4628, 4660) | 1.05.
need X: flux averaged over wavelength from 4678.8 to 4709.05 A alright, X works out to 10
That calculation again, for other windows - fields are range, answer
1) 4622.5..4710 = 10.2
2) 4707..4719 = 10.7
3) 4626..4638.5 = 10.4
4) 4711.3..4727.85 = 10.7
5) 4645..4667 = 10.1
